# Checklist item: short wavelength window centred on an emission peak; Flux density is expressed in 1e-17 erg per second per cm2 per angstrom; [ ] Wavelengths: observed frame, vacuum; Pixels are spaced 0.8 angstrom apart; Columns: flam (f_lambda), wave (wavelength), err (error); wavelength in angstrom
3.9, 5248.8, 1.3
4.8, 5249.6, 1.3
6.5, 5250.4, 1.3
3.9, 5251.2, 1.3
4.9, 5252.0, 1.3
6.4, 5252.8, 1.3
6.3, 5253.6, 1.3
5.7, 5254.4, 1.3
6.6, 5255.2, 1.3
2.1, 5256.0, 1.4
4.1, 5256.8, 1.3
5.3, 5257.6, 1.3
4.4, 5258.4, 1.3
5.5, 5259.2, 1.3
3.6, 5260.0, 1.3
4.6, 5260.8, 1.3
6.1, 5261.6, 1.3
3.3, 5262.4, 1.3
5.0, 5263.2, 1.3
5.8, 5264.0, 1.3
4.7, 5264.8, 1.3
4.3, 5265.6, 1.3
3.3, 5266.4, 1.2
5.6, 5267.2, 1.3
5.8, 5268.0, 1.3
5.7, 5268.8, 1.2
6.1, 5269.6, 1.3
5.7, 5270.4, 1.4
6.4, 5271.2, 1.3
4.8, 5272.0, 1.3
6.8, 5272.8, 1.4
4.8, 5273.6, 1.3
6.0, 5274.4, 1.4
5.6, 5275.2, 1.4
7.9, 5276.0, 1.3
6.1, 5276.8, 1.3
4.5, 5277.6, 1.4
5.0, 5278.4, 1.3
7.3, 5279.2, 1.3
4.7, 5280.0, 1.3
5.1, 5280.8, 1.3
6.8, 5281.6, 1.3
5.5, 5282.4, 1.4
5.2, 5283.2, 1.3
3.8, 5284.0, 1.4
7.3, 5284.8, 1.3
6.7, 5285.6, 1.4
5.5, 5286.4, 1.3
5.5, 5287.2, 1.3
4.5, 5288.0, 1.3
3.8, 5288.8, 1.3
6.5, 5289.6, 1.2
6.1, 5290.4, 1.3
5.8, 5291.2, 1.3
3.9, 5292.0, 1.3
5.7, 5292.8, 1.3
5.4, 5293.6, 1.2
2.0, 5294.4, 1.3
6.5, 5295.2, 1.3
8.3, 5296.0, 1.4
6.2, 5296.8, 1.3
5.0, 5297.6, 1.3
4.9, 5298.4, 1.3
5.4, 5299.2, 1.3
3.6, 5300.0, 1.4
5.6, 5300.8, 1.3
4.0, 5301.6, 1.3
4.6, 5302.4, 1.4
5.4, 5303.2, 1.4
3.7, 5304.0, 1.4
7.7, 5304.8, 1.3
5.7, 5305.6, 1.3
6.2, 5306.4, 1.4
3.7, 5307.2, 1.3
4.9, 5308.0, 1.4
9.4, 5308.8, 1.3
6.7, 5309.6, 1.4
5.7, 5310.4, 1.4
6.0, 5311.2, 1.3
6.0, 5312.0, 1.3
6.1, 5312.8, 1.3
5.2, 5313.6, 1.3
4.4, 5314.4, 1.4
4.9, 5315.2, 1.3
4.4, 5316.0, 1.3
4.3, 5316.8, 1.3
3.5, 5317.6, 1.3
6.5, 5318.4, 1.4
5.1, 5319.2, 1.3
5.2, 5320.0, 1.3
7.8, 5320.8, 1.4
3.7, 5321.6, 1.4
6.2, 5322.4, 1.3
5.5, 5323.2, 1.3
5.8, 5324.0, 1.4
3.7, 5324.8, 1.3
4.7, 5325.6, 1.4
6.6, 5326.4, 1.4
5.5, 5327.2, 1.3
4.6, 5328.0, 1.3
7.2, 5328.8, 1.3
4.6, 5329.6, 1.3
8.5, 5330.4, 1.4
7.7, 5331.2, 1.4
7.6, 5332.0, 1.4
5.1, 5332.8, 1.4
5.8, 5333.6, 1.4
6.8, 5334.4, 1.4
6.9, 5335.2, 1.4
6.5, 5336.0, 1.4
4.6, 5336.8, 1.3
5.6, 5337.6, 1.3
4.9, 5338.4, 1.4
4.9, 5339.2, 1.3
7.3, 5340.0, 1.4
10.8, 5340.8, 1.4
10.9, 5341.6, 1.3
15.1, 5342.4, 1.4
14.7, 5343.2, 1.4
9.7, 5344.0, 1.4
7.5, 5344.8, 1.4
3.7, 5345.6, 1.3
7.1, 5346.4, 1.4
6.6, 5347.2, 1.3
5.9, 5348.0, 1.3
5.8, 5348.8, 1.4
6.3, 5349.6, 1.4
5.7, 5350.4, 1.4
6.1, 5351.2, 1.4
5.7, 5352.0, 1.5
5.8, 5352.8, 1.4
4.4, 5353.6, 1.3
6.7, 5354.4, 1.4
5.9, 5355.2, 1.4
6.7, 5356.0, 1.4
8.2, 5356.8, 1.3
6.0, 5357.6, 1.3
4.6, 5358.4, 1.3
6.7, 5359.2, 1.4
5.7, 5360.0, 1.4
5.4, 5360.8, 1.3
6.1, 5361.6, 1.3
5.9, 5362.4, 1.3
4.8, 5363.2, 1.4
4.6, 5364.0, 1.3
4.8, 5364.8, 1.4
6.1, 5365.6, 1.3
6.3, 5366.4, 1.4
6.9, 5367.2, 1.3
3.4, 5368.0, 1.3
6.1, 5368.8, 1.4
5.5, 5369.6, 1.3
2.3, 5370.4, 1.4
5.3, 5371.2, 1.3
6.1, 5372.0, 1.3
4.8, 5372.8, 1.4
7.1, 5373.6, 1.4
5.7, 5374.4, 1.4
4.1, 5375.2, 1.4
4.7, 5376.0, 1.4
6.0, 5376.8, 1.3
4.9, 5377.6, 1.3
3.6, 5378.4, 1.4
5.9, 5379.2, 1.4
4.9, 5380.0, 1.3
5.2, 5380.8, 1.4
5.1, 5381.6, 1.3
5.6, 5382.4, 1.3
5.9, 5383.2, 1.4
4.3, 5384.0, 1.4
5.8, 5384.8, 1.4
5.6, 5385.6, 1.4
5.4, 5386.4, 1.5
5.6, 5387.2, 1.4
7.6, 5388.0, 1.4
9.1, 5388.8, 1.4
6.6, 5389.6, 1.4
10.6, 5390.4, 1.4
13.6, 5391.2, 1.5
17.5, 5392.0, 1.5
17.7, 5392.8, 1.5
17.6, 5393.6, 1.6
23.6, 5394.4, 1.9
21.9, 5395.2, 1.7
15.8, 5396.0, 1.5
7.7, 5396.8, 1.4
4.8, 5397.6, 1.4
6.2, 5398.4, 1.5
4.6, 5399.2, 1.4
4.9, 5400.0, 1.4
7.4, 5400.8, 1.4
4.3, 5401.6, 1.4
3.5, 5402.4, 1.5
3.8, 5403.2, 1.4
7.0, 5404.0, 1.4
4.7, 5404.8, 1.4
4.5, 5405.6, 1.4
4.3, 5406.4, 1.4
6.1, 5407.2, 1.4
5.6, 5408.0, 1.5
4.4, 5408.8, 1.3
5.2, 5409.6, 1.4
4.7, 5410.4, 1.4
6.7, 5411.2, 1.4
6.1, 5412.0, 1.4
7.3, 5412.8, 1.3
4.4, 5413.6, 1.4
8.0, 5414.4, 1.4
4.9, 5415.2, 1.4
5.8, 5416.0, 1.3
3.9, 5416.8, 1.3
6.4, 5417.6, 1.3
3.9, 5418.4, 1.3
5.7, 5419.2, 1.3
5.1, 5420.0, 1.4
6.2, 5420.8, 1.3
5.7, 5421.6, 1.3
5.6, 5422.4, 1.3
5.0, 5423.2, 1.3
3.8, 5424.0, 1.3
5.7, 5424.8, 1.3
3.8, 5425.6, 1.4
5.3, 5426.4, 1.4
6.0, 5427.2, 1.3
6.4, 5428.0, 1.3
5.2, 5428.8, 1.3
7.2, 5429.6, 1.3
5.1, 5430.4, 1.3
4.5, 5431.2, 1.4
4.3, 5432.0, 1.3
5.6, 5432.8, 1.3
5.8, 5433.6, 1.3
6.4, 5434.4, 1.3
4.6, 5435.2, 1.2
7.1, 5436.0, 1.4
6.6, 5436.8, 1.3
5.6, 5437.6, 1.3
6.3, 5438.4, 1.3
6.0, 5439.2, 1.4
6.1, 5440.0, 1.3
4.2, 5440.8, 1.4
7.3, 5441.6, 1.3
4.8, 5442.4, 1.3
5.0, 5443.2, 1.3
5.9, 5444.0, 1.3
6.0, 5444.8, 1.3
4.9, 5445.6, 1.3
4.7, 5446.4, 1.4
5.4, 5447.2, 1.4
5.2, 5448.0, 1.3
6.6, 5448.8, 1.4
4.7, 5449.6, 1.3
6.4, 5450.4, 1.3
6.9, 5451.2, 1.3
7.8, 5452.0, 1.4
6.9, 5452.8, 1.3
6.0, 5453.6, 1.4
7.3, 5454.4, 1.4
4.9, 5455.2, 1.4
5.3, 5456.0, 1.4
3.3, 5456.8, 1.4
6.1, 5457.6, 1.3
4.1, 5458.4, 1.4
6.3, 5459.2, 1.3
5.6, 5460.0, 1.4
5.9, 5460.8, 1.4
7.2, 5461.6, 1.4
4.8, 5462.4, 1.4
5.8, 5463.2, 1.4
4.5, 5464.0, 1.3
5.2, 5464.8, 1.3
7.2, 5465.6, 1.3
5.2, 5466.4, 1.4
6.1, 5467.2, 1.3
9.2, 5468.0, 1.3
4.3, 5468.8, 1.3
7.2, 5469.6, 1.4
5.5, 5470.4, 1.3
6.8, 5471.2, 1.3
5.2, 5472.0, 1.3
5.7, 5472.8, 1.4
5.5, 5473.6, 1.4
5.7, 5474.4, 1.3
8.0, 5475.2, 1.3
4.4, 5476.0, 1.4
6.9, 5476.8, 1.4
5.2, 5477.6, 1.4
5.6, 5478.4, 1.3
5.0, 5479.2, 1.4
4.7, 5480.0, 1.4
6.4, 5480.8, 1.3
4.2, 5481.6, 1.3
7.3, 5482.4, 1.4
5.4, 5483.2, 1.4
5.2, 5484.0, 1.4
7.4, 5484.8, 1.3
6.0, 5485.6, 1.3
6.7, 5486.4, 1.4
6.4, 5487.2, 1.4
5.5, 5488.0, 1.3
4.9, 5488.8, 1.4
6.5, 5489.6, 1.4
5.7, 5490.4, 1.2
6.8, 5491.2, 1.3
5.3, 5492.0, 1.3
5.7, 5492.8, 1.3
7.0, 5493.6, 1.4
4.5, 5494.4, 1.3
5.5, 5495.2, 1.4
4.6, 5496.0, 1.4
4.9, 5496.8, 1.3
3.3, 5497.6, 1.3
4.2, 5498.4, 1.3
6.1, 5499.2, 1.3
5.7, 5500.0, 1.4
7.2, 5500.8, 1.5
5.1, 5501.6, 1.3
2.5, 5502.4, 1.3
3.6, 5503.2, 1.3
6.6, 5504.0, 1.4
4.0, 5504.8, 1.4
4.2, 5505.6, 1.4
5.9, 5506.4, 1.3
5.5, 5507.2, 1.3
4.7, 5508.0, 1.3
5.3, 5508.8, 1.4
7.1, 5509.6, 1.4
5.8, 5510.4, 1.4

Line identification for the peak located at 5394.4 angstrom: [O III] 5007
